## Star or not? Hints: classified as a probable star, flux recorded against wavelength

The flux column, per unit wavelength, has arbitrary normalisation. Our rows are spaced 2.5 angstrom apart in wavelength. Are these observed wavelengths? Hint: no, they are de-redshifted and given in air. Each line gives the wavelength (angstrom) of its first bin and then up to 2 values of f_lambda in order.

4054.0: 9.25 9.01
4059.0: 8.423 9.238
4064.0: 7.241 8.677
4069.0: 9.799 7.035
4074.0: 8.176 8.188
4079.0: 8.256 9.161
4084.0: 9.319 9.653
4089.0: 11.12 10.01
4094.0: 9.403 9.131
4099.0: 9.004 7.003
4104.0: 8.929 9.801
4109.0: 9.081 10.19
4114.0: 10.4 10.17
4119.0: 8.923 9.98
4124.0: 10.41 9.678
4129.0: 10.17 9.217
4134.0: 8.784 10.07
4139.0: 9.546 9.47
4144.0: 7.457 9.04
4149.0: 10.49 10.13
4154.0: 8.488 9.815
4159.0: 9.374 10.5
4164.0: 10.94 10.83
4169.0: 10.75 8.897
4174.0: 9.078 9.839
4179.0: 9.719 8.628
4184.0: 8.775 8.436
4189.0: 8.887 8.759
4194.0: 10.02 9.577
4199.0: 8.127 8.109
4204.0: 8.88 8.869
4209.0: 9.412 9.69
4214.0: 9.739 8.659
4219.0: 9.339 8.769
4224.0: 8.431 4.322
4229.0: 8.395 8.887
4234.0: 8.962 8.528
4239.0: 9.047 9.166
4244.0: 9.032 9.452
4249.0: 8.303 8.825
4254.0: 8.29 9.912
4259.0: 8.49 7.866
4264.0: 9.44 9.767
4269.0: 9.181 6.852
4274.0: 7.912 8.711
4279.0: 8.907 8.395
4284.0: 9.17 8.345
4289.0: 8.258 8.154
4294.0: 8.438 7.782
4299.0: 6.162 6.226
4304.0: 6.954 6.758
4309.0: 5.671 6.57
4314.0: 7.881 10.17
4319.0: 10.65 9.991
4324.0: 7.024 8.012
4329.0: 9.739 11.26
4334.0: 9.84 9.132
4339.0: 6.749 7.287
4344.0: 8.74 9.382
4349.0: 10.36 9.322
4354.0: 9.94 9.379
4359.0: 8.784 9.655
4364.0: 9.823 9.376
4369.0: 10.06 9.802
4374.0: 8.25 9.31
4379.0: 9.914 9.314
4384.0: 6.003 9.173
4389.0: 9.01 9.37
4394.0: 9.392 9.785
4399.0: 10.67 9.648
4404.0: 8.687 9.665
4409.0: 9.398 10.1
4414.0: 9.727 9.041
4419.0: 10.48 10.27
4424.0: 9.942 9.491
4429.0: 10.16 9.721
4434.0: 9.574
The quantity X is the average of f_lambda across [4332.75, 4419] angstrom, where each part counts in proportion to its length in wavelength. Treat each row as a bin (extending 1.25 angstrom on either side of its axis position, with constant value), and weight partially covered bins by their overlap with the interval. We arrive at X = 9.26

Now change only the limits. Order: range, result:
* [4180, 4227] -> 8.78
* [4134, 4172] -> 9.71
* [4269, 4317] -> 7.75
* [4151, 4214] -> 9.38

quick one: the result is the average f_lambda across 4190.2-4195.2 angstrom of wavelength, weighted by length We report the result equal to 9.38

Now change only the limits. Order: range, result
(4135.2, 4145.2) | 9.14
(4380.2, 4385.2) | 7.7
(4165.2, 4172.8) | 10.2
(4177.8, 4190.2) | 8.89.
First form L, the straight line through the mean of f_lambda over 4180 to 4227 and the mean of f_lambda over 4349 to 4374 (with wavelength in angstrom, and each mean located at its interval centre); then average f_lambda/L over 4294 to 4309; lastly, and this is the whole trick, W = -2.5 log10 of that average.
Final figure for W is 0.33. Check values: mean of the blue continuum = 8.78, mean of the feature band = 6.82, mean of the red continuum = 9.54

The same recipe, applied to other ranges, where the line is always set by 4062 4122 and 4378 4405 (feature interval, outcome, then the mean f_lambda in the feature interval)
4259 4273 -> 0.067 mag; 8.6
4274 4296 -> 0.082 mag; 8.49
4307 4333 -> 0.062 mag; 8.65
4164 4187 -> -0.050 mag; 9.55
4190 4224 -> 0.010 mag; 9.05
